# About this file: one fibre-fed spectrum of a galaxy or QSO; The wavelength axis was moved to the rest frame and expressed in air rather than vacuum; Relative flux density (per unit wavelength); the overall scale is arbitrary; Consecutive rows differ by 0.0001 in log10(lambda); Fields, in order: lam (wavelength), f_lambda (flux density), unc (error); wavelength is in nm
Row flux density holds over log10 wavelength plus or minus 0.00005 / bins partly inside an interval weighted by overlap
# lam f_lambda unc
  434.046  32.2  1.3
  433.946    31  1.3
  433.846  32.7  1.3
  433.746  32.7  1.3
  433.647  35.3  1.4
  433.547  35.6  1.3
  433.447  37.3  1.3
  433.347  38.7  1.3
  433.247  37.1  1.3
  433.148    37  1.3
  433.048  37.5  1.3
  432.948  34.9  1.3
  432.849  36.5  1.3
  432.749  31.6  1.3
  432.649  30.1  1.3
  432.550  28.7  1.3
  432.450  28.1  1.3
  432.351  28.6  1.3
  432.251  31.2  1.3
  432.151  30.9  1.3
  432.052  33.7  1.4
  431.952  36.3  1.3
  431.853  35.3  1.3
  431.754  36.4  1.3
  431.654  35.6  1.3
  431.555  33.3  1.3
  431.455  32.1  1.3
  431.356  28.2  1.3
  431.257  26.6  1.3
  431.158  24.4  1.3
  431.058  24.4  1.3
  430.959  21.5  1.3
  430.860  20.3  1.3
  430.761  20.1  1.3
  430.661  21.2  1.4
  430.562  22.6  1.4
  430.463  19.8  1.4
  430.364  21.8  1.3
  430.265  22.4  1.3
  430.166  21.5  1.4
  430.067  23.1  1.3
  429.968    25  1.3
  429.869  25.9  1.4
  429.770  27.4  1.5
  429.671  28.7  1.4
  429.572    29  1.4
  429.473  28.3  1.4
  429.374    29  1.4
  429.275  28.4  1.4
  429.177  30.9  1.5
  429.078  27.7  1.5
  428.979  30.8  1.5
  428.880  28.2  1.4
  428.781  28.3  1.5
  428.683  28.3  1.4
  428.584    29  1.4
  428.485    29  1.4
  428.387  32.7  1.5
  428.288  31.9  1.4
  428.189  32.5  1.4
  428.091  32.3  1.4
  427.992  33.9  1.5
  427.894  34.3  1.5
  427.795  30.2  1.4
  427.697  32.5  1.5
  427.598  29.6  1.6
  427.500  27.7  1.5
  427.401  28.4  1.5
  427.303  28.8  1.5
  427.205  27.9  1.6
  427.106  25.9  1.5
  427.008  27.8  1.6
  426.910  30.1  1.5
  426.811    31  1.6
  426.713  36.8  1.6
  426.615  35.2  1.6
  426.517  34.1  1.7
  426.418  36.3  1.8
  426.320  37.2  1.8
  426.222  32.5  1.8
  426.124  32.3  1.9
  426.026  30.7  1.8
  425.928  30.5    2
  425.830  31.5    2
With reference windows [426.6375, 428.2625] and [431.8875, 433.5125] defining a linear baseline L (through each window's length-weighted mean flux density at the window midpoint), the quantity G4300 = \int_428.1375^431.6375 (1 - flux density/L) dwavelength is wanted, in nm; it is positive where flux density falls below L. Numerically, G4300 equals 0.574 nm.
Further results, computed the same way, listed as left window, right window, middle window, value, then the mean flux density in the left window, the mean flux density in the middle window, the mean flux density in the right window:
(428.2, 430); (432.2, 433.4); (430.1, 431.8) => 0.32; 28.9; 25.4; 33.3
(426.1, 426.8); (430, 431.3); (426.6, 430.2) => -0.07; 34.8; 29.4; 22.3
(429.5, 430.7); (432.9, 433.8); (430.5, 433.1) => 0.09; 24.1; 29.6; 36.2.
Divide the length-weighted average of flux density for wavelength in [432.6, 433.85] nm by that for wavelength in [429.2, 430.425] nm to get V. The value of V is 1.36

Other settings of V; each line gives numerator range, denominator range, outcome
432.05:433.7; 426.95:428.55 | 1.11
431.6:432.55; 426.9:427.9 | 1.12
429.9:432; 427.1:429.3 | 0.87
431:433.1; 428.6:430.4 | 1.17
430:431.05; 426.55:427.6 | 0.72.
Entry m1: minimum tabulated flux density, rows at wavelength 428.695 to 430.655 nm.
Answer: 19.8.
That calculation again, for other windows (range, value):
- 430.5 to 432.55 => 20.1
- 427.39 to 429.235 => 27.7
